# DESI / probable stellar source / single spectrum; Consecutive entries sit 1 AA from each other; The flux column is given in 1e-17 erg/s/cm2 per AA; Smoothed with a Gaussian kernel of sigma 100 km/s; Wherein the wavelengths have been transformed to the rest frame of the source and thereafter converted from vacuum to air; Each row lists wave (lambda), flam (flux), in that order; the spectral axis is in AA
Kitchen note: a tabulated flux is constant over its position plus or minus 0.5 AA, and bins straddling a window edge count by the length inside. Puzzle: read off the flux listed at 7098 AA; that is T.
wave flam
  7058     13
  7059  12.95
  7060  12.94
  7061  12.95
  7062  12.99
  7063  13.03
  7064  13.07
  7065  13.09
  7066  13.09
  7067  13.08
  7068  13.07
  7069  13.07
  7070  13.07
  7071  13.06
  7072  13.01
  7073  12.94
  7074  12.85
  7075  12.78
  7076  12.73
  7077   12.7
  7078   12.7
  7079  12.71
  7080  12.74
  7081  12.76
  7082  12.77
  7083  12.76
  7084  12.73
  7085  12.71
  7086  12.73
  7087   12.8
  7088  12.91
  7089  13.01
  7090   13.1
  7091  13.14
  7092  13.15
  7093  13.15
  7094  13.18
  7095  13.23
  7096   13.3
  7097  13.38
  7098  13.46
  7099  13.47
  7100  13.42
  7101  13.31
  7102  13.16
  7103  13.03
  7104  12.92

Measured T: 13.46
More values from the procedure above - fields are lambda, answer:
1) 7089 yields 13.01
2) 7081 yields 12.76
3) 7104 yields 12.92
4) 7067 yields 13.08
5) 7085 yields 12.71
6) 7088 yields 12.91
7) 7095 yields 13.23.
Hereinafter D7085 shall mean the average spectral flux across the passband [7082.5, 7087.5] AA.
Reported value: 12.7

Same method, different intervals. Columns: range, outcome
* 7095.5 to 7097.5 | 13.3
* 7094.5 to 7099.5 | 13.4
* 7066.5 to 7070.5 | 13.1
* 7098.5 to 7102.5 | 13.3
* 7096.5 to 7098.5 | 13.4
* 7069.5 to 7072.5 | 13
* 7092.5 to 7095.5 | 13.2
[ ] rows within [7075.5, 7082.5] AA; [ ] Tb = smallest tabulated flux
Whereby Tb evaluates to 12.7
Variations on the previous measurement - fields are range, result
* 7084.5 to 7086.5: 12.71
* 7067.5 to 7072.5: 13.01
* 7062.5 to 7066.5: 13.03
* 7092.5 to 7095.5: 13.15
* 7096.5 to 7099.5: 13.38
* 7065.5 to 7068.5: 13.07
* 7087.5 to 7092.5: 12.91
